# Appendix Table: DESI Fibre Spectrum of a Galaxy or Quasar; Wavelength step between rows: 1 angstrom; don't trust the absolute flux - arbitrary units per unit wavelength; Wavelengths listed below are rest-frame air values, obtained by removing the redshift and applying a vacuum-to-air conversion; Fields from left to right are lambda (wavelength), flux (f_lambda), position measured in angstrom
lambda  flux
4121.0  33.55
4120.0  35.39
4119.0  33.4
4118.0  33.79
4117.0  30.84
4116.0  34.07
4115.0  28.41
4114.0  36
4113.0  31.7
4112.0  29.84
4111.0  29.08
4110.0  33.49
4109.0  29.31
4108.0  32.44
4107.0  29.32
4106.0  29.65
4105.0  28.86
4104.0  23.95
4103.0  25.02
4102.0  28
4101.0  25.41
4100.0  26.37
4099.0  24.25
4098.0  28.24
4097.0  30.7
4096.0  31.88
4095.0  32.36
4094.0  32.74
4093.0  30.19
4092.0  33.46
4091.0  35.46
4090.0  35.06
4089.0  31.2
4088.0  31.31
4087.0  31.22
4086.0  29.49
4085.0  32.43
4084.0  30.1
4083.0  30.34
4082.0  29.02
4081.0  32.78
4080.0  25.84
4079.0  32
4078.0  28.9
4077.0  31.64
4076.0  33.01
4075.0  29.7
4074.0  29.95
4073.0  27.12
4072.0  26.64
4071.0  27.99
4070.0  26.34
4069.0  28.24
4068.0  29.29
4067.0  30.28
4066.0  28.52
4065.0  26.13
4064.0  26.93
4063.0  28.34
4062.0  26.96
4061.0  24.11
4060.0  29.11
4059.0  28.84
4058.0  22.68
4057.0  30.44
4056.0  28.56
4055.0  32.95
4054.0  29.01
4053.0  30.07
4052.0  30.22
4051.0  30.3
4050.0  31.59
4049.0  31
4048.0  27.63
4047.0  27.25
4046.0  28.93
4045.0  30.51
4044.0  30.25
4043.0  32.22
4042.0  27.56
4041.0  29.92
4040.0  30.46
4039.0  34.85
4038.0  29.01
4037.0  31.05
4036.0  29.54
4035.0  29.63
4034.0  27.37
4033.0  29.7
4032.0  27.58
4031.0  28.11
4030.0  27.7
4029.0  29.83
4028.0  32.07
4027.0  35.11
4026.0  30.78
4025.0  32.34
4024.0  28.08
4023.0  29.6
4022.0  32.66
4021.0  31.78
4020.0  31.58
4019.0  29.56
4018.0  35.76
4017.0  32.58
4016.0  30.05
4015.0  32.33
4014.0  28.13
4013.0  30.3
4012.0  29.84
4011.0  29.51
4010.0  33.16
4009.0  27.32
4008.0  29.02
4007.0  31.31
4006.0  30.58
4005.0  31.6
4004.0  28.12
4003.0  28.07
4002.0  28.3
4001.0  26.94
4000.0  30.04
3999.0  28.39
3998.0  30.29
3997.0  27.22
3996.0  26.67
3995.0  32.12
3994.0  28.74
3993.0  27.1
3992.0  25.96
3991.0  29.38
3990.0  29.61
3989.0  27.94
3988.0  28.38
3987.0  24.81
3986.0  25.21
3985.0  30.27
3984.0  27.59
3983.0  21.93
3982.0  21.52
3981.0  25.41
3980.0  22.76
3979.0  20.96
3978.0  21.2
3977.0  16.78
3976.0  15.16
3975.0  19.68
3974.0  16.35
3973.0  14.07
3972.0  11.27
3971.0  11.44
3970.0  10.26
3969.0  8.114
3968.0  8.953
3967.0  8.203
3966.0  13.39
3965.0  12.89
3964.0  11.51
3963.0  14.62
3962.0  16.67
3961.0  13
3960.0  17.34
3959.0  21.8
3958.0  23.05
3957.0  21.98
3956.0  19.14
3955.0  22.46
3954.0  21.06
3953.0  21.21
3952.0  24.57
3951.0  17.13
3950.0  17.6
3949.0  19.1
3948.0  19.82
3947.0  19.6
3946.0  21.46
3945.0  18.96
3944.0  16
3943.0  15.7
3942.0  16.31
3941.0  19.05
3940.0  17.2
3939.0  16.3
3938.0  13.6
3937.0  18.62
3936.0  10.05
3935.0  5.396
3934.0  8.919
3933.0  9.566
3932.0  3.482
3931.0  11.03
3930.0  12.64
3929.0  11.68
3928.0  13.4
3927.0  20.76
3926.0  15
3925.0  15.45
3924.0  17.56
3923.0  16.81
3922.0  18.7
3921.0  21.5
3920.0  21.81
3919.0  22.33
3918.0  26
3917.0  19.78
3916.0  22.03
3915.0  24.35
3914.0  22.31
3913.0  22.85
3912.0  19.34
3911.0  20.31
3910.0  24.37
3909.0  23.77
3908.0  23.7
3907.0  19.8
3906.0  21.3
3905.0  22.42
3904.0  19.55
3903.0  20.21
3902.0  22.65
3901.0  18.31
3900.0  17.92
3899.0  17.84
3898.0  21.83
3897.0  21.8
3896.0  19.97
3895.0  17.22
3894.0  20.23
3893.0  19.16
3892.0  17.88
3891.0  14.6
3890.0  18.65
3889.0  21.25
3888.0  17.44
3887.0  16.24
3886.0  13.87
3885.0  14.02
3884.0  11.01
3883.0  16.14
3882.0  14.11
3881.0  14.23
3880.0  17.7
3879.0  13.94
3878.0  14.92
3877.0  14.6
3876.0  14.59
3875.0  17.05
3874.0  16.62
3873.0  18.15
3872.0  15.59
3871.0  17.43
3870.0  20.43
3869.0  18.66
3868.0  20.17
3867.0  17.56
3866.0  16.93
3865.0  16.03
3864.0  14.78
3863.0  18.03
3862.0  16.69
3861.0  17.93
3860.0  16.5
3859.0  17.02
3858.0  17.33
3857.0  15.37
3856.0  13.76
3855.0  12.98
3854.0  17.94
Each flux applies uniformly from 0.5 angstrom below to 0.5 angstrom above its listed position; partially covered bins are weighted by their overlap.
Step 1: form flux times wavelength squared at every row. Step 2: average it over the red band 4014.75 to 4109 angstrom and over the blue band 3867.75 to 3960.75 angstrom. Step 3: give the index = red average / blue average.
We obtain 1.8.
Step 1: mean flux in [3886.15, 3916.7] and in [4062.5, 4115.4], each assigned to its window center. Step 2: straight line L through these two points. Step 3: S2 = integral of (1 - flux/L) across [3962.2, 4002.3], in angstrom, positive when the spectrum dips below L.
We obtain 5.0 angstrom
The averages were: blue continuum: 20.2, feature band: 21.5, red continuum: 29.7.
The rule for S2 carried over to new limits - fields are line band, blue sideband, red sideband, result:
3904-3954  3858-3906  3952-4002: 3.1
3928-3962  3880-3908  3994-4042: 9.9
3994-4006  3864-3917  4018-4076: -1.3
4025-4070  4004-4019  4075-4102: 1.9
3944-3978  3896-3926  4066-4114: 9.6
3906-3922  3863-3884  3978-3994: -1.9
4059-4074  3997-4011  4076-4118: 1.2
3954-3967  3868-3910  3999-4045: 3.9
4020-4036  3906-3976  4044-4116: -3.4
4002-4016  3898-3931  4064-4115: -2.6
